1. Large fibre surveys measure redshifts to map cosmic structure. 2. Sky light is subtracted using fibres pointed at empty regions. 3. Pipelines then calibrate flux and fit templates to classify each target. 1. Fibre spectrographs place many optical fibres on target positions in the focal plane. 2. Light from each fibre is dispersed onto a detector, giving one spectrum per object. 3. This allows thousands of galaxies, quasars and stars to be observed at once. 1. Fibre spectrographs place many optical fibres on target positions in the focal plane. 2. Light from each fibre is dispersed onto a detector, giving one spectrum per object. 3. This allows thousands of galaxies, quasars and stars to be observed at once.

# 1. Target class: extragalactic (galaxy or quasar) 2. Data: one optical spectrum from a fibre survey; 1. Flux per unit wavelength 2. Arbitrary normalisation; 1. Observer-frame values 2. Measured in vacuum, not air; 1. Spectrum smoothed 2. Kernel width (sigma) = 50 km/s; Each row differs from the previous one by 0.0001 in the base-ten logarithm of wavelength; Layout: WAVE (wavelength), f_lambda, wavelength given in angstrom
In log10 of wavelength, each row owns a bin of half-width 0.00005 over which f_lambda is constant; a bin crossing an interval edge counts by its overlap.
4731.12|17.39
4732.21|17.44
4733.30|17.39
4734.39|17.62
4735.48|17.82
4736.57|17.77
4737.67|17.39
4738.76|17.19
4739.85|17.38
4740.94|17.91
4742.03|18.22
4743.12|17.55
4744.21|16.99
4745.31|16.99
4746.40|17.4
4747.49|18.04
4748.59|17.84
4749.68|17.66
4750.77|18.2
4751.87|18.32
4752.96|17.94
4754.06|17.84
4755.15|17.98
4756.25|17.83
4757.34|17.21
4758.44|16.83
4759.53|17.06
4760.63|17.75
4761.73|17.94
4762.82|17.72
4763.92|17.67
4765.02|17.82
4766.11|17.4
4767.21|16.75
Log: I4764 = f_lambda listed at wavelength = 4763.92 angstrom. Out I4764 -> 17.67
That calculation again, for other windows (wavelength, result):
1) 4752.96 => 17.94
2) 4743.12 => 17.55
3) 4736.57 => 17.77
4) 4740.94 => 17.91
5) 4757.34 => 17.21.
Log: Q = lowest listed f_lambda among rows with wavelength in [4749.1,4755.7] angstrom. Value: 17.66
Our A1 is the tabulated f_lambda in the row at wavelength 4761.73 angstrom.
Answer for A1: 17.94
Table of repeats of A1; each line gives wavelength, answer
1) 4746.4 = 17.4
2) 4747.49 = 18.04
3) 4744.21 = 16.99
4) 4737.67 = 17.39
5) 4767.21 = 16.75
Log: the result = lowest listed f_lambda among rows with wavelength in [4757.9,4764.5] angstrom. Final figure 16.83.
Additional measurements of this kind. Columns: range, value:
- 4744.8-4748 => 16.99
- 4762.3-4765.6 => 17.67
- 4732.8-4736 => 17.39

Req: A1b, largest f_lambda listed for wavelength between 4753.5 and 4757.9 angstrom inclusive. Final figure 17.98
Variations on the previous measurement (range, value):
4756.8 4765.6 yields 17.94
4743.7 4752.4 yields 18.32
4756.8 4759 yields 17.21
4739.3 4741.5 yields 17.91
